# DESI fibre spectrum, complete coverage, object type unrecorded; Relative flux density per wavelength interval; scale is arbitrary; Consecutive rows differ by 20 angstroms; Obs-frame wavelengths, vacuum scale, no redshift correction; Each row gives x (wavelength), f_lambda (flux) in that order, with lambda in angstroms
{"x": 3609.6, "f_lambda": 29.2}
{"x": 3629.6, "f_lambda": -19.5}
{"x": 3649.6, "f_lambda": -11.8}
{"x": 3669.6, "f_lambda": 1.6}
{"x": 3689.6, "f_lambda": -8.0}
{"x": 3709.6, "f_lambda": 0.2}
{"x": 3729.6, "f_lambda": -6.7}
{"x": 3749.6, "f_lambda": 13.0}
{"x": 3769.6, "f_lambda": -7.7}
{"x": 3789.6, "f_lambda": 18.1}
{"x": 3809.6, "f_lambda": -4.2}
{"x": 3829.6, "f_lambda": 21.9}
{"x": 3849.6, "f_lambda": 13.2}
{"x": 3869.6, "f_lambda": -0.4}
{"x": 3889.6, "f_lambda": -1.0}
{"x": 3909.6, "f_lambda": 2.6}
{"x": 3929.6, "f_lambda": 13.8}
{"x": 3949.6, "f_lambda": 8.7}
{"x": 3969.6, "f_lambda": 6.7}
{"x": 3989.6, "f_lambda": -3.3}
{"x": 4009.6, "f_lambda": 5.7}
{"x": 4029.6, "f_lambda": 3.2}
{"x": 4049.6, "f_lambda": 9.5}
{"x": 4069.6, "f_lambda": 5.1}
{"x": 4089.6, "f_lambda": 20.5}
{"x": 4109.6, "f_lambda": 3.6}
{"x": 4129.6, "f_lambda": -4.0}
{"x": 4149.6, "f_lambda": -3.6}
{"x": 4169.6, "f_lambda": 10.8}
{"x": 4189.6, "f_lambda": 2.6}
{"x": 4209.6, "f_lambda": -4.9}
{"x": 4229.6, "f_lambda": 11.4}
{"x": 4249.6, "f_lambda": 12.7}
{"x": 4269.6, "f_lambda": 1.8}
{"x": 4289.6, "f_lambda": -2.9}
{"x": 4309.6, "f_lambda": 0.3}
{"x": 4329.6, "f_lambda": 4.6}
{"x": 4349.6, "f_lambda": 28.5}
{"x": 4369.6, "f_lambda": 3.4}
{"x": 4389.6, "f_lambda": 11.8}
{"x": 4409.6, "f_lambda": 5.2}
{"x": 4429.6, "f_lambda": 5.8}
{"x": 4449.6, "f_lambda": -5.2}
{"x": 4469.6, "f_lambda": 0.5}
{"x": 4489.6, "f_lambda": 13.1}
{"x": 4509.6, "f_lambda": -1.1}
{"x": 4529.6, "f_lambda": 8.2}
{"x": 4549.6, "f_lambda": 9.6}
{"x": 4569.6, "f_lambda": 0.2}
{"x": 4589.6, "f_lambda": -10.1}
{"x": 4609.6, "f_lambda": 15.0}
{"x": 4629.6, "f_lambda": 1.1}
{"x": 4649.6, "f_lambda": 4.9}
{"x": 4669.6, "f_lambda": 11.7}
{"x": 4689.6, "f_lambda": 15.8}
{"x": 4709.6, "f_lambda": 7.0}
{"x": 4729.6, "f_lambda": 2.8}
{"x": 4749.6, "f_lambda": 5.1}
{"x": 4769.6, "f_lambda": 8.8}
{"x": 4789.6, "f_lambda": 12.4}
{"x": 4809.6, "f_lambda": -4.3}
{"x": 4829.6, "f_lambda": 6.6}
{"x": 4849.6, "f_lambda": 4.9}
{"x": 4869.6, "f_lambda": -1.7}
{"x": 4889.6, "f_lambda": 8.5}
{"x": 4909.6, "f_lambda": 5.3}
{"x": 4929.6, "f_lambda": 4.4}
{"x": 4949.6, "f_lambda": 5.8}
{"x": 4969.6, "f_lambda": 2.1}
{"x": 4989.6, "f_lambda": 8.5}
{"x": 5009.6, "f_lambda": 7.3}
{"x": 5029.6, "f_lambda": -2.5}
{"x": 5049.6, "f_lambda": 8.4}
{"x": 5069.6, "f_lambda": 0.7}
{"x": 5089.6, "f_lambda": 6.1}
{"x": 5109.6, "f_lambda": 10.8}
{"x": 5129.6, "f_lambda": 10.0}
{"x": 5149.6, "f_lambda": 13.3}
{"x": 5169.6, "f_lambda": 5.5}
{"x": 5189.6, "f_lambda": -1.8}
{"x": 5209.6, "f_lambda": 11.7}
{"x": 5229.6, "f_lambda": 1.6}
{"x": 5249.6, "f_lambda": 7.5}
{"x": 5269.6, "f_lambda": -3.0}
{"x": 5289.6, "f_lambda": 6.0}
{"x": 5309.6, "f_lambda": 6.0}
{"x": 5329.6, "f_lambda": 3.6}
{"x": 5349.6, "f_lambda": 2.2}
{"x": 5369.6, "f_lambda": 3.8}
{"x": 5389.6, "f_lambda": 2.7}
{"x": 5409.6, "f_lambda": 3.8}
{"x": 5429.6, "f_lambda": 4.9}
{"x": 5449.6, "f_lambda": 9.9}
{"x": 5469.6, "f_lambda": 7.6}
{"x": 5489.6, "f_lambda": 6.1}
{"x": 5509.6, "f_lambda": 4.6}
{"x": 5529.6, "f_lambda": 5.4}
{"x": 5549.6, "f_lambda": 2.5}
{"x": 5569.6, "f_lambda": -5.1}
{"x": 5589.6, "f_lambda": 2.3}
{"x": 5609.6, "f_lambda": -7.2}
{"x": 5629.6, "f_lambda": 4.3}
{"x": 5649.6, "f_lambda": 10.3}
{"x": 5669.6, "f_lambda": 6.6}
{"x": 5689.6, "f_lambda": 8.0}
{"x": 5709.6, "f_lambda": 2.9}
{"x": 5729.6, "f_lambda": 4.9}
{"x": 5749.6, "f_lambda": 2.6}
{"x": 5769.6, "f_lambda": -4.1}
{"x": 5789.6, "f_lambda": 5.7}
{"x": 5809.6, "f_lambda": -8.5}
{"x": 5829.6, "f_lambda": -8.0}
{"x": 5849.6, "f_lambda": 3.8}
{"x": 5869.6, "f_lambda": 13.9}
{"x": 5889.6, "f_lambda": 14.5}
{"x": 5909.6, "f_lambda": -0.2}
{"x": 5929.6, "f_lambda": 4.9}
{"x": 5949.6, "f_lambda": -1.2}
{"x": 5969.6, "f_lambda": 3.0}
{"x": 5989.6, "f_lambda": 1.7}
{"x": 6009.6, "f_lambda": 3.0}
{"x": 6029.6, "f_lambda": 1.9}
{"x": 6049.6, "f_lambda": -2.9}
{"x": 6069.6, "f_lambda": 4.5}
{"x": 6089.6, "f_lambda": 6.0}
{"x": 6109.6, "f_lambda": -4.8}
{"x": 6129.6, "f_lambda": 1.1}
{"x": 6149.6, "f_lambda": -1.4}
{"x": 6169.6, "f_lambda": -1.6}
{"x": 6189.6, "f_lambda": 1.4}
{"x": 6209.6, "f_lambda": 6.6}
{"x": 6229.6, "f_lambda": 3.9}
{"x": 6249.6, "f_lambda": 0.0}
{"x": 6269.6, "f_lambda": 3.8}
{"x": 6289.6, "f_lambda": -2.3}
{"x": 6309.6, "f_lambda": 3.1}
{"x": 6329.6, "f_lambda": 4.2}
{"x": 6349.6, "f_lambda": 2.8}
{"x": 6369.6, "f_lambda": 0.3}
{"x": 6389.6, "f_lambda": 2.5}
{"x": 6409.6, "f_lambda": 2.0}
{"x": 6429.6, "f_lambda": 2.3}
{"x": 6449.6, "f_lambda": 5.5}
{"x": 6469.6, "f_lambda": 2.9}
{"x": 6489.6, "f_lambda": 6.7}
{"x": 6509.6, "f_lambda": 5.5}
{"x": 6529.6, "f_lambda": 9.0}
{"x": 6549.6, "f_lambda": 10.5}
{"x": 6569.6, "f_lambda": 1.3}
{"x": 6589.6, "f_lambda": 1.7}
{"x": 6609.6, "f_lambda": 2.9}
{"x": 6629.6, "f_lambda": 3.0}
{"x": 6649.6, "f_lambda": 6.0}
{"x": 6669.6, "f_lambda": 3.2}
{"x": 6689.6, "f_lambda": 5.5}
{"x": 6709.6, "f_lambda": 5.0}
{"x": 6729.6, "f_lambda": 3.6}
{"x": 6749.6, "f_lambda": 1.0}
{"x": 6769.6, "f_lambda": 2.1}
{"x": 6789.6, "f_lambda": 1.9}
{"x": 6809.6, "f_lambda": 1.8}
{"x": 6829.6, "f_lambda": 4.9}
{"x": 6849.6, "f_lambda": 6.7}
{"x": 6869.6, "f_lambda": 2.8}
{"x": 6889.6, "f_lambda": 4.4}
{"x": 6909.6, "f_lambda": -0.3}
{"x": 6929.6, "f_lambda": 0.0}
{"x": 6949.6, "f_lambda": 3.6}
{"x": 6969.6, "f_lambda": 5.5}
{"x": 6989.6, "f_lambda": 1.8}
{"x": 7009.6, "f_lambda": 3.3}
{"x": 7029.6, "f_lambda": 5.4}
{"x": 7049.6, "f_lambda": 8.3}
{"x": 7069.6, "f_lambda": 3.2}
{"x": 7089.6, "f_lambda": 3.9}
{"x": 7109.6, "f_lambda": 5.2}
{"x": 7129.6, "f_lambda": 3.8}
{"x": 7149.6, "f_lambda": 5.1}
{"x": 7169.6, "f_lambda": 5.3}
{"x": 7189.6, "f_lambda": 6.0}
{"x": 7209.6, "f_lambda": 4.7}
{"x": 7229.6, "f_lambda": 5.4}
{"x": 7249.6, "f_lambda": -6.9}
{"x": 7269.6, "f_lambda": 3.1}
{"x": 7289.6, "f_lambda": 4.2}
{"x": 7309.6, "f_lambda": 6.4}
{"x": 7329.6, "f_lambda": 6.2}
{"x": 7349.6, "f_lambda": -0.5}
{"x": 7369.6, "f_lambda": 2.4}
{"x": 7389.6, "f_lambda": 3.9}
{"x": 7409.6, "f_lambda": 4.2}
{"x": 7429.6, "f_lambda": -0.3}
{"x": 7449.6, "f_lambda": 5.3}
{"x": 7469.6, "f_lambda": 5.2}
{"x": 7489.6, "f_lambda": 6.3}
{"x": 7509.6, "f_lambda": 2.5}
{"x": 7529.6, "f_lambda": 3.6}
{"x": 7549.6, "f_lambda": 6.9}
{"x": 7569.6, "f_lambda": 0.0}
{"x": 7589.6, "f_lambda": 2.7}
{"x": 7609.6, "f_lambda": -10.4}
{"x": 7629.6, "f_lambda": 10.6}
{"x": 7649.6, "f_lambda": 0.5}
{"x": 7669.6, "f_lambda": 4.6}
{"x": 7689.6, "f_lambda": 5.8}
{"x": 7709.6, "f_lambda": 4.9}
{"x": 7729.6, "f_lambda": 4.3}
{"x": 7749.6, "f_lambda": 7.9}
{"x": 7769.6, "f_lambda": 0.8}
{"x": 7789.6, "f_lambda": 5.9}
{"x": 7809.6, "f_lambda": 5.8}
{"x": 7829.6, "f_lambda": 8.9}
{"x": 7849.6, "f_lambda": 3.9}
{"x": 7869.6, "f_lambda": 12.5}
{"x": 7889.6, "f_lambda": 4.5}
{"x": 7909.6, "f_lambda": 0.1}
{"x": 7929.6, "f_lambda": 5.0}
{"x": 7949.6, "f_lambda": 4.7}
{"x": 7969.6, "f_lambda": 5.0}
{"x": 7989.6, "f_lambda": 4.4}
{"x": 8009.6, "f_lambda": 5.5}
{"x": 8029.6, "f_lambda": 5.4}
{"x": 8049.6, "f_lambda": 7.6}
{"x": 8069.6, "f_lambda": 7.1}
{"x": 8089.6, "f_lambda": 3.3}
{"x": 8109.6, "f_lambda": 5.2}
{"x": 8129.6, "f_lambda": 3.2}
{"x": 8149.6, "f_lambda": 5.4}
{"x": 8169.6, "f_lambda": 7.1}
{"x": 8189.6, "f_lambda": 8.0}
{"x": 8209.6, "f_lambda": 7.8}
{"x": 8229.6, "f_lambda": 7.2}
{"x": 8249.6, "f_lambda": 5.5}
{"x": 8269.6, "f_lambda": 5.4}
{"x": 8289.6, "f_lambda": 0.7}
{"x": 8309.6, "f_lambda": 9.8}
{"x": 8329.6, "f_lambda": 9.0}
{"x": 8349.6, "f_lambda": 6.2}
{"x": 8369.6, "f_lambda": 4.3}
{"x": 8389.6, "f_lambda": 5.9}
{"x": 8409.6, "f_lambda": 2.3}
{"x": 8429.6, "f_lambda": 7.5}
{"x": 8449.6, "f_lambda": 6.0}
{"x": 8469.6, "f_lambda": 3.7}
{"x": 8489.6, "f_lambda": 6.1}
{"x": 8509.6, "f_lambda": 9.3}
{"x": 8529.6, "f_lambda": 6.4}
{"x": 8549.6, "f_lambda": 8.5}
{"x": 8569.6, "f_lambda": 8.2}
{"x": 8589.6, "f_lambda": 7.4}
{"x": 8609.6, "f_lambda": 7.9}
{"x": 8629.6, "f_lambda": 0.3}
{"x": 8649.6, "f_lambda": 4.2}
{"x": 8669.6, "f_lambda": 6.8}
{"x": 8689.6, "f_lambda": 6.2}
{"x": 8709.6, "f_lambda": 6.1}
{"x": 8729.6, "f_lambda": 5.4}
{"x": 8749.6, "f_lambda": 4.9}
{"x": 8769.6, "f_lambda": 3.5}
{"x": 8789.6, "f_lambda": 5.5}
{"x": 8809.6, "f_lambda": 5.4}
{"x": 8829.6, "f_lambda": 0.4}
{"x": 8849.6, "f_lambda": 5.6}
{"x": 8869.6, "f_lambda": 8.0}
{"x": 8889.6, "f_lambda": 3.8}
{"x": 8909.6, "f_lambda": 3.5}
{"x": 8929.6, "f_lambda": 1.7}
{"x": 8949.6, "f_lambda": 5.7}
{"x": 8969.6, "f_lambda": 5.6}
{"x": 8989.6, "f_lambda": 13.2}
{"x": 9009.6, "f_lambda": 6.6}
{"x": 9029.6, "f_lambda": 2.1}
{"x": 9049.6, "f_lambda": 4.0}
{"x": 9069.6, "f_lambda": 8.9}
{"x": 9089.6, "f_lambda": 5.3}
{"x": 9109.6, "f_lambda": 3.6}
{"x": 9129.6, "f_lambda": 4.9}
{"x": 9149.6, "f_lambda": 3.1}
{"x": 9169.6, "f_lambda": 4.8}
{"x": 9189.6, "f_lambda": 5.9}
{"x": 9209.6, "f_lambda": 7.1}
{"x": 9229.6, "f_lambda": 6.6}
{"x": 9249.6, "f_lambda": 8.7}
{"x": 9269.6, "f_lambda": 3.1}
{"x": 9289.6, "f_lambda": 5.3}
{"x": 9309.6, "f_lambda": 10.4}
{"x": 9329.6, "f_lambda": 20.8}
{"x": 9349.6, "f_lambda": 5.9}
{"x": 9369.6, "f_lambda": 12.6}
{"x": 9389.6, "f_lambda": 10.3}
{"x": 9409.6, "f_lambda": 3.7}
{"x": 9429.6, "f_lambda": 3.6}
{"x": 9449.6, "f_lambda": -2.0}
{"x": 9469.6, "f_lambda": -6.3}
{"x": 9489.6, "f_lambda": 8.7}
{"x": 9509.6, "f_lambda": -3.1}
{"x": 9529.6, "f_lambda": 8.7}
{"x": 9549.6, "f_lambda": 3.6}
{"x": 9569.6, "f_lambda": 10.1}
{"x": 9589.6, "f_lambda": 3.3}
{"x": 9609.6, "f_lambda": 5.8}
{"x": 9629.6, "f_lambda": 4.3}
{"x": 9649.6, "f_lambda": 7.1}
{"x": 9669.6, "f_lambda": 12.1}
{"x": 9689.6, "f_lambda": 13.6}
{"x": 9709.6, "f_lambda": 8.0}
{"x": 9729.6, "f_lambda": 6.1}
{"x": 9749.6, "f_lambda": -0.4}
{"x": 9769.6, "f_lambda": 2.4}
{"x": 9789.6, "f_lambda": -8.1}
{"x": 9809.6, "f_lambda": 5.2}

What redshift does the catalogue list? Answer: 0.761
